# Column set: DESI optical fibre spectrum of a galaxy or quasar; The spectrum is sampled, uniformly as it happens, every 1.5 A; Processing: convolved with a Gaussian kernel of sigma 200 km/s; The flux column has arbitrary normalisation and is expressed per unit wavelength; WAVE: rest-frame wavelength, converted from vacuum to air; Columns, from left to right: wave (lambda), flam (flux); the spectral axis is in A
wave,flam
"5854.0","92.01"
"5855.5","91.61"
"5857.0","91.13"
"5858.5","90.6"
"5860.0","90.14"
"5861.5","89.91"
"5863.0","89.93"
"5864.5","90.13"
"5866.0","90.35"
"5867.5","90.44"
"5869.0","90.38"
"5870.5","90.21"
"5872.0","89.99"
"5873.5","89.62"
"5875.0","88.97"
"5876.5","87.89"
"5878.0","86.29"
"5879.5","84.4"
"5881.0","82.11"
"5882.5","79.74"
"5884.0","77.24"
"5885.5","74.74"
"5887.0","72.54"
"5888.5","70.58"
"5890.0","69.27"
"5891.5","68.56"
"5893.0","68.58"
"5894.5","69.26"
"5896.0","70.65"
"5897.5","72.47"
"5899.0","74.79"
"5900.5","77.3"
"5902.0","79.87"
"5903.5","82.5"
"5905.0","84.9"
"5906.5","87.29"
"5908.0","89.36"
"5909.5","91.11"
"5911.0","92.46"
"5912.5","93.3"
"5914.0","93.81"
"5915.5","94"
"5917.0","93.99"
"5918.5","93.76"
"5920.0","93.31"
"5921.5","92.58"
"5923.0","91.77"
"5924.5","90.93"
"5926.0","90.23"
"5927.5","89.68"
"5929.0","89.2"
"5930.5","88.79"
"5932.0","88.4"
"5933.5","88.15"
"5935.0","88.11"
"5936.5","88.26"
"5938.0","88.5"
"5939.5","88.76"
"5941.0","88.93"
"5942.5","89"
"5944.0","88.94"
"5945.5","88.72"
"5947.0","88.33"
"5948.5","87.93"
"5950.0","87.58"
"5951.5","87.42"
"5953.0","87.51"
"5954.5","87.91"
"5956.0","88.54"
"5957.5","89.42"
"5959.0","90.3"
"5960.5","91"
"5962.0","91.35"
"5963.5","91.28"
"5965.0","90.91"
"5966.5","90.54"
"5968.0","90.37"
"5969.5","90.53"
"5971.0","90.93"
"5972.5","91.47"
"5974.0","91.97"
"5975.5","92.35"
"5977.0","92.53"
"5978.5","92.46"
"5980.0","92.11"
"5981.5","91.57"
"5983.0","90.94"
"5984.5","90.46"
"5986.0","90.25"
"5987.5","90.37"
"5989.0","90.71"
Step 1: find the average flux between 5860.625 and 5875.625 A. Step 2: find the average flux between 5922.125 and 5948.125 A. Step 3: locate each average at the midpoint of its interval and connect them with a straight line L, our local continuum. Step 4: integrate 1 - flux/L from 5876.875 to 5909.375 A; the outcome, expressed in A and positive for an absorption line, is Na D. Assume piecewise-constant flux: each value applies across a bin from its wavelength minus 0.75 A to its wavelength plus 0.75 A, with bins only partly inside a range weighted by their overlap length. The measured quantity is 4.4 A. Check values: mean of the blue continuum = 90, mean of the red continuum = 89.1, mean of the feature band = 77.6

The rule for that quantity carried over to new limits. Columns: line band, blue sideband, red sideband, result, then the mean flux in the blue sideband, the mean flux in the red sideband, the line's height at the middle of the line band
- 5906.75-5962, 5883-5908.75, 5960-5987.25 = -4.40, 75.9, 91.3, 83.5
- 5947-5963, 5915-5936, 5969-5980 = 0.44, 90.9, 91.8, 91.4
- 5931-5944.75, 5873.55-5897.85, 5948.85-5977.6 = -0.44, 76.9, 90.2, 85.8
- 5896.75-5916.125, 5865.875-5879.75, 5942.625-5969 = 0.77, 88.9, 89.3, 89.1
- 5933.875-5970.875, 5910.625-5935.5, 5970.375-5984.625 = 0.95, 91.3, 91.7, 91.6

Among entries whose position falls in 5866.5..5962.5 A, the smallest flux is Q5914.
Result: 68.56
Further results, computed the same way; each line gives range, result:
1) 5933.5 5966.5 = 87.42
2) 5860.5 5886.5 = 74.74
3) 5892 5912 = 68.58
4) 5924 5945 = 88.11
